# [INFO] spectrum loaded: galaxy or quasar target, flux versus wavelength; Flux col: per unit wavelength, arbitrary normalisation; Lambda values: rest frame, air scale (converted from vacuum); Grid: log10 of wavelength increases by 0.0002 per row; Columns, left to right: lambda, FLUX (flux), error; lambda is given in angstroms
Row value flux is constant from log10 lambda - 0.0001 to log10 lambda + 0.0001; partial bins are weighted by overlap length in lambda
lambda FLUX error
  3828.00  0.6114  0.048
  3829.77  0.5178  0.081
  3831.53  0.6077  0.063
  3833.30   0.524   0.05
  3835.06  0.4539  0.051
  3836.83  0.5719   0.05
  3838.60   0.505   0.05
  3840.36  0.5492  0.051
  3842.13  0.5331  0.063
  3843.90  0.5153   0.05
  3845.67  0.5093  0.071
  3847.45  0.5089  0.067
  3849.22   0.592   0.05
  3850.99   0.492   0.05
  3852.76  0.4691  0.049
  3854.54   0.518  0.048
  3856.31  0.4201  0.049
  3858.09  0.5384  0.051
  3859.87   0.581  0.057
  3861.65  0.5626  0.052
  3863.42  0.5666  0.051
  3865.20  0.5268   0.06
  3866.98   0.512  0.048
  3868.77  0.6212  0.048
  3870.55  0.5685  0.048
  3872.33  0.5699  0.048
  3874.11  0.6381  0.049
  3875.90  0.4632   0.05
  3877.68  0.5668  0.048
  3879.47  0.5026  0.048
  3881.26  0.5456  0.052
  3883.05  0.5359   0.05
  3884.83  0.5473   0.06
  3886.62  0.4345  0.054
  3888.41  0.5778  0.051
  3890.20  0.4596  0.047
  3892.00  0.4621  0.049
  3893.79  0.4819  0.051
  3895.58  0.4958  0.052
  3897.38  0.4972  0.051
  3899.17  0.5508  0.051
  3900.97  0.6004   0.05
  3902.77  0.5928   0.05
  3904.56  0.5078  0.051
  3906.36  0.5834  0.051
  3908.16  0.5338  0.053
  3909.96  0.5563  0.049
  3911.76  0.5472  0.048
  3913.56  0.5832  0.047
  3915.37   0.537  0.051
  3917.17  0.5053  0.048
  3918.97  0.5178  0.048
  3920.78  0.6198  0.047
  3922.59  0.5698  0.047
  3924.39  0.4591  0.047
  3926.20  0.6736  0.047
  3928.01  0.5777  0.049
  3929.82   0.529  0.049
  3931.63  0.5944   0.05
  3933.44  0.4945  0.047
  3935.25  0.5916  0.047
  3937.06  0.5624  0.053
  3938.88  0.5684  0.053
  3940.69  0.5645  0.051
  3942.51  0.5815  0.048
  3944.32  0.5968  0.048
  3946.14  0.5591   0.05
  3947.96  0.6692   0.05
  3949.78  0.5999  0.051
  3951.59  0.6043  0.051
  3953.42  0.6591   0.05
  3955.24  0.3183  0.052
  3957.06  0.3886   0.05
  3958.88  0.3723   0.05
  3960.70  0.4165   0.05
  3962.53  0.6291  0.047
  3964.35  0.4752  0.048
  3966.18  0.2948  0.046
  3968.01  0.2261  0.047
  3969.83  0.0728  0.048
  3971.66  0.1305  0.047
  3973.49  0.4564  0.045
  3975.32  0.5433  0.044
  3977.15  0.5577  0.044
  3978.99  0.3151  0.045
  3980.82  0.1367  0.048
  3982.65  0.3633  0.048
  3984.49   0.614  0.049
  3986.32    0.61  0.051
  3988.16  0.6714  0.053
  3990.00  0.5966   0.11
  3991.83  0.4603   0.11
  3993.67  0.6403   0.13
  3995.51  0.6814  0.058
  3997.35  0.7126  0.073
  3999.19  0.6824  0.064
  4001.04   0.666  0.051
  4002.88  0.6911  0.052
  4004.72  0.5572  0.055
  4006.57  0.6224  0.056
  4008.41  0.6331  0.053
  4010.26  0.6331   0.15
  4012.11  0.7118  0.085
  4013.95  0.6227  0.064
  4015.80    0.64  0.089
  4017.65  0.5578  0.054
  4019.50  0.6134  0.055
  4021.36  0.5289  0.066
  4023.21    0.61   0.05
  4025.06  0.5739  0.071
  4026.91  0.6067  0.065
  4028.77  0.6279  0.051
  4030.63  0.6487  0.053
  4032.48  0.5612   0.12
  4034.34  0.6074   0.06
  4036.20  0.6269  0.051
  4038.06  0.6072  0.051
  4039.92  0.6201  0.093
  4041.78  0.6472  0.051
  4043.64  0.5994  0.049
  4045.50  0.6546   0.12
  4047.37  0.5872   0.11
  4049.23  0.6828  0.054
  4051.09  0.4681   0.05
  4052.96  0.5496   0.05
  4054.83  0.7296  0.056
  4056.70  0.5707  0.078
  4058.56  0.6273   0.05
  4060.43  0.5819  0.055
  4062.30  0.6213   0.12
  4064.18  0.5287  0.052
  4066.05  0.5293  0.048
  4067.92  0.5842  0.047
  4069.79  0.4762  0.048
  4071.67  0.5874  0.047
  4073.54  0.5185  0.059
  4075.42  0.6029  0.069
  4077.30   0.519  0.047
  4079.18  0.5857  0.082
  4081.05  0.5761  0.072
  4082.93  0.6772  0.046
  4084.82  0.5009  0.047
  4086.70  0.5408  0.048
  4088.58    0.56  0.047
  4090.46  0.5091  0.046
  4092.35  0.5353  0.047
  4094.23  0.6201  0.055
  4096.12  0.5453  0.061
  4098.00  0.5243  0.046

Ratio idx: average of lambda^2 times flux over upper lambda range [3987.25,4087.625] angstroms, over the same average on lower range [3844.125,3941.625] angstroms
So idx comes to 1.20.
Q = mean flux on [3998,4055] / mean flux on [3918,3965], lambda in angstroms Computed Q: 1.13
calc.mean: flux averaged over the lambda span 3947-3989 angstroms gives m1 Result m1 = 0.44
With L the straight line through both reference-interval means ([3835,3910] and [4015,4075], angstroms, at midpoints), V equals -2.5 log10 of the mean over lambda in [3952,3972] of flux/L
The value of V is 0.44 mag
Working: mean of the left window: 0.531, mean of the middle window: 0.375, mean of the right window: 0.593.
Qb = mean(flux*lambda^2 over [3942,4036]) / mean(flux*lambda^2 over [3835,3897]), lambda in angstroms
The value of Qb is 1.09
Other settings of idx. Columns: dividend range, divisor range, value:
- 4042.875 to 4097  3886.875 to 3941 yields 1.14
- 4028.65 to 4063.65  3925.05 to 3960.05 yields 1.17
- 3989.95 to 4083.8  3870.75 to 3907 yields 1.23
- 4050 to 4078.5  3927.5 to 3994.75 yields 1.23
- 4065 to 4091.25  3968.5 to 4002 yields 1.18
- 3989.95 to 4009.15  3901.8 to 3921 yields 1.20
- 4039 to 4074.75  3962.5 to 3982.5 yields 1.82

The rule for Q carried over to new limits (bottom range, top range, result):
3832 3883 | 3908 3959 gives 1.04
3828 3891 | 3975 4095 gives 1.10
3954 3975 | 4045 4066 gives 1.68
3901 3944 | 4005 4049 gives 1.10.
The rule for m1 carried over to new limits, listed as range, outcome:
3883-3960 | 0.541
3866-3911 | 0.536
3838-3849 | 0.525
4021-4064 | 0.606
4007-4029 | 0.613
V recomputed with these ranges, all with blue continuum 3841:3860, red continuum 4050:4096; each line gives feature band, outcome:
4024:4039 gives -0.09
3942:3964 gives 0.01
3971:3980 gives 0.32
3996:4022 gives -0.15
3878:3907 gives 0.00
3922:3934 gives -0.05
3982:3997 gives -0.08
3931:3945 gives -0.07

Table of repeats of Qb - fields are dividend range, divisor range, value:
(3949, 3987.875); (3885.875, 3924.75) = 0.82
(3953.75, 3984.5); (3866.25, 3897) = 0.73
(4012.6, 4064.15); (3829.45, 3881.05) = 1.24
